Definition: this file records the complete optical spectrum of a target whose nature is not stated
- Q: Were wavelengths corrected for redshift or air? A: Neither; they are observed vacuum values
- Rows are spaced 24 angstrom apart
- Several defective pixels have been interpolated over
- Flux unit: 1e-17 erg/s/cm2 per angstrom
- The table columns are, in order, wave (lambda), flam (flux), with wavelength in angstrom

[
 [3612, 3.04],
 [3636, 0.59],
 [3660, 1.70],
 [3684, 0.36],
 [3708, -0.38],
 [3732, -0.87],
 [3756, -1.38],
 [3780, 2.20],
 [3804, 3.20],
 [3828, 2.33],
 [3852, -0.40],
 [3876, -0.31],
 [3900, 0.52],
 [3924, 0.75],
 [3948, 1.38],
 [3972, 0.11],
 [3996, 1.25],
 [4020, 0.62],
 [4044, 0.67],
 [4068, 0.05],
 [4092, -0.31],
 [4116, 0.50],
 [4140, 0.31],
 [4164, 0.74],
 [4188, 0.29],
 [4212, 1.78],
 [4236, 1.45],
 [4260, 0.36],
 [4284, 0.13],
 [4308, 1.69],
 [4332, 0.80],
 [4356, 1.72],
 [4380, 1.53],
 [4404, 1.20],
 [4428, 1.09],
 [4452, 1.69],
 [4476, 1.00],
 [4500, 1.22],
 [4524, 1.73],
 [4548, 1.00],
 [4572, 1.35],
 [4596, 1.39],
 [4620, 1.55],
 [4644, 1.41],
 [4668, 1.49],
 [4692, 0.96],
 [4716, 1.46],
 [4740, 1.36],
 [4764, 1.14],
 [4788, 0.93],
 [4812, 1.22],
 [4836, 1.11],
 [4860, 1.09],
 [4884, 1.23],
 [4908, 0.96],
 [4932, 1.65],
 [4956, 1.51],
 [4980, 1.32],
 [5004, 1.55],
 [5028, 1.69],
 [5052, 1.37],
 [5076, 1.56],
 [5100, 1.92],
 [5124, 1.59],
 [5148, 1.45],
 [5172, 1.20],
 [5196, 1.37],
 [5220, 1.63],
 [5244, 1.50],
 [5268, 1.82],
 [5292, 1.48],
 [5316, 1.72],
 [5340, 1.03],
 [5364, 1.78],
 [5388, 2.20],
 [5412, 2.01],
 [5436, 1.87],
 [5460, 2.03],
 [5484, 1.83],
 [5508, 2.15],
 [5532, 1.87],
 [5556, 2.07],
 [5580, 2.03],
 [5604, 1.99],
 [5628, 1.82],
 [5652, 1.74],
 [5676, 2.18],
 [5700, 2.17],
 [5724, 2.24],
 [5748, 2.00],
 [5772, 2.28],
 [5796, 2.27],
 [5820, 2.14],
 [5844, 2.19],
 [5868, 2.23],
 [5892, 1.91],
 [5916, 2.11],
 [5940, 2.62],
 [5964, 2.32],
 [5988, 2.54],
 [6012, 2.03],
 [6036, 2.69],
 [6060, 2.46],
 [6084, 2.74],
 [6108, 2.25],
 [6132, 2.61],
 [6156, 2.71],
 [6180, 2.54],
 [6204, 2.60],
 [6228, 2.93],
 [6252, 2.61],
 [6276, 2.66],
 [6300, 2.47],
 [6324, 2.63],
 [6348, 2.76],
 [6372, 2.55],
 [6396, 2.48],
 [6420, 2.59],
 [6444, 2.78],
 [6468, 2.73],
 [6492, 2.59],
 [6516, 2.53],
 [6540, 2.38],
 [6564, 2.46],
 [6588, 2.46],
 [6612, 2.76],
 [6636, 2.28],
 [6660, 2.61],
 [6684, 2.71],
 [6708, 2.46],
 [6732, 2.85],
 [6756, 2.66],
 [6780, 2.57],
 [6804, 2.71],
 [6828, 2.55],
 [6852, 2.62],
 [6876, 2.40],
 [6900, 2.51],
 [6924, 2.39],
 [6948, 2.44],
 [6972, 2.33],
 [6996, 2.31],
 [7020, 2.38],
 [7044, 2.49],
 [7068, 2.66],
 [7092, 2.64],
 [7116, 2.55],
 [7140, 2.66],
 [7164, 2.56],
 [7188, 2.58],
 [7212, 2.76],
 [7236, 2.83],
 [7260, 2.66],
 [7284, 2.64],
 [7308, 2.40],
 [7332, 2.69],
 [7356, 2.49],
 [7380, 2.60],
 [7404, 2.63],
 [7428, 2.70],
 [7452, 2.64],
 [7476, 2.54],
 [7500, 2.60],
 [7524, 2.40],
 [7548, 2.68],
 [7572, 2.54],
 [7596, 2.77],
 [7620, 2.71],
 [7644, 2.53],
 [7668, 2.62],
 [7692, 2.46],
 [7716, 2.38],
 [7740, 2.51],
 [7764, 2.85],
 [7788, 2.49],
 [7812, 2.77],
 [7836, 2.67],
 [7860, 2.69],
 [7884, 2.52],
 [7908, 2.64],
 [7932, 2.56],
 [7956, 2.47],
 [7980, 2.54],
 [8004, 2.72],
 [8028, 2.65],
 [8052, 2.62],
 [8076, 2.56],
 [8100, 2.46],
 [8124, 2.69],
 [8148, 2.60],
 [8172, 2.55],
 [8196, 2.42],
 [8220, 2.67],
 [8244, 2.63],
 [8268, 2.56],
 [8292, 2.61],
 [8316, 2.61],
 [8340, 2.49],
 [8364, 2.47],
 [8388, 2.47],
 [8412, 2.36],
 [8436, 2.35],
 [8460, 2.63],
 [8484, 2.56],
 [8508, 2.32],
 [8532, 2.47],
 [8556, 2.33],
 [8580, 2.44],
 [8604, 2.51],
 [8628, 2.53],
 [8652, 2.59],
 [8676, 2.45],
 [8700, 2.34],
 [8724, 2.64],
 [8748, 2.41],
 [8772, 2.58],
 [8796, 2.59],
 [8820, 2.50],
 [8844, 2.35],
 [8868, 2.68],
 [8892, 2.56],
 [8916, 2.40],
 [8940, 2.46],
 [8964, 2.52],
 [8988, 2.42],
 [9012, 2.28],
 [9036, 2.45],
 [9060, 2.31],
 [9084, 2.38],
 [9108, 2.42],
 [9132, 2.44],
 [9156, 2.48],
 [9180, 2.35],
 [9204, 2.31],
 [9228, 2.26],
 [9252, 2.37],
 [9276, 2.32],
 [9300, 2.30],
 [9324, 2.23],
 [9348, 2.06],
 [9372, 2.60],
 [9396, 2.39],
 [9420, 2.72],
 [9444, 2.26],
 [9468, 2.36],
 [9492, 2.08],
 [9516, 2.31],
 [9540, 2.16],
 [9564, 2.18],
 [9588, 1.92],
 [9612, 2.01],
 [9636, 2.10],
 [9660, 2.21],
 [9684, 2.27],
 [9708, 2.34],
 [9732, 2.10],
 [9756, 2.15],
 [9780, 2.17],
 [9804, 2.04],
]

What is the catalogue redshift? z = 0.347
